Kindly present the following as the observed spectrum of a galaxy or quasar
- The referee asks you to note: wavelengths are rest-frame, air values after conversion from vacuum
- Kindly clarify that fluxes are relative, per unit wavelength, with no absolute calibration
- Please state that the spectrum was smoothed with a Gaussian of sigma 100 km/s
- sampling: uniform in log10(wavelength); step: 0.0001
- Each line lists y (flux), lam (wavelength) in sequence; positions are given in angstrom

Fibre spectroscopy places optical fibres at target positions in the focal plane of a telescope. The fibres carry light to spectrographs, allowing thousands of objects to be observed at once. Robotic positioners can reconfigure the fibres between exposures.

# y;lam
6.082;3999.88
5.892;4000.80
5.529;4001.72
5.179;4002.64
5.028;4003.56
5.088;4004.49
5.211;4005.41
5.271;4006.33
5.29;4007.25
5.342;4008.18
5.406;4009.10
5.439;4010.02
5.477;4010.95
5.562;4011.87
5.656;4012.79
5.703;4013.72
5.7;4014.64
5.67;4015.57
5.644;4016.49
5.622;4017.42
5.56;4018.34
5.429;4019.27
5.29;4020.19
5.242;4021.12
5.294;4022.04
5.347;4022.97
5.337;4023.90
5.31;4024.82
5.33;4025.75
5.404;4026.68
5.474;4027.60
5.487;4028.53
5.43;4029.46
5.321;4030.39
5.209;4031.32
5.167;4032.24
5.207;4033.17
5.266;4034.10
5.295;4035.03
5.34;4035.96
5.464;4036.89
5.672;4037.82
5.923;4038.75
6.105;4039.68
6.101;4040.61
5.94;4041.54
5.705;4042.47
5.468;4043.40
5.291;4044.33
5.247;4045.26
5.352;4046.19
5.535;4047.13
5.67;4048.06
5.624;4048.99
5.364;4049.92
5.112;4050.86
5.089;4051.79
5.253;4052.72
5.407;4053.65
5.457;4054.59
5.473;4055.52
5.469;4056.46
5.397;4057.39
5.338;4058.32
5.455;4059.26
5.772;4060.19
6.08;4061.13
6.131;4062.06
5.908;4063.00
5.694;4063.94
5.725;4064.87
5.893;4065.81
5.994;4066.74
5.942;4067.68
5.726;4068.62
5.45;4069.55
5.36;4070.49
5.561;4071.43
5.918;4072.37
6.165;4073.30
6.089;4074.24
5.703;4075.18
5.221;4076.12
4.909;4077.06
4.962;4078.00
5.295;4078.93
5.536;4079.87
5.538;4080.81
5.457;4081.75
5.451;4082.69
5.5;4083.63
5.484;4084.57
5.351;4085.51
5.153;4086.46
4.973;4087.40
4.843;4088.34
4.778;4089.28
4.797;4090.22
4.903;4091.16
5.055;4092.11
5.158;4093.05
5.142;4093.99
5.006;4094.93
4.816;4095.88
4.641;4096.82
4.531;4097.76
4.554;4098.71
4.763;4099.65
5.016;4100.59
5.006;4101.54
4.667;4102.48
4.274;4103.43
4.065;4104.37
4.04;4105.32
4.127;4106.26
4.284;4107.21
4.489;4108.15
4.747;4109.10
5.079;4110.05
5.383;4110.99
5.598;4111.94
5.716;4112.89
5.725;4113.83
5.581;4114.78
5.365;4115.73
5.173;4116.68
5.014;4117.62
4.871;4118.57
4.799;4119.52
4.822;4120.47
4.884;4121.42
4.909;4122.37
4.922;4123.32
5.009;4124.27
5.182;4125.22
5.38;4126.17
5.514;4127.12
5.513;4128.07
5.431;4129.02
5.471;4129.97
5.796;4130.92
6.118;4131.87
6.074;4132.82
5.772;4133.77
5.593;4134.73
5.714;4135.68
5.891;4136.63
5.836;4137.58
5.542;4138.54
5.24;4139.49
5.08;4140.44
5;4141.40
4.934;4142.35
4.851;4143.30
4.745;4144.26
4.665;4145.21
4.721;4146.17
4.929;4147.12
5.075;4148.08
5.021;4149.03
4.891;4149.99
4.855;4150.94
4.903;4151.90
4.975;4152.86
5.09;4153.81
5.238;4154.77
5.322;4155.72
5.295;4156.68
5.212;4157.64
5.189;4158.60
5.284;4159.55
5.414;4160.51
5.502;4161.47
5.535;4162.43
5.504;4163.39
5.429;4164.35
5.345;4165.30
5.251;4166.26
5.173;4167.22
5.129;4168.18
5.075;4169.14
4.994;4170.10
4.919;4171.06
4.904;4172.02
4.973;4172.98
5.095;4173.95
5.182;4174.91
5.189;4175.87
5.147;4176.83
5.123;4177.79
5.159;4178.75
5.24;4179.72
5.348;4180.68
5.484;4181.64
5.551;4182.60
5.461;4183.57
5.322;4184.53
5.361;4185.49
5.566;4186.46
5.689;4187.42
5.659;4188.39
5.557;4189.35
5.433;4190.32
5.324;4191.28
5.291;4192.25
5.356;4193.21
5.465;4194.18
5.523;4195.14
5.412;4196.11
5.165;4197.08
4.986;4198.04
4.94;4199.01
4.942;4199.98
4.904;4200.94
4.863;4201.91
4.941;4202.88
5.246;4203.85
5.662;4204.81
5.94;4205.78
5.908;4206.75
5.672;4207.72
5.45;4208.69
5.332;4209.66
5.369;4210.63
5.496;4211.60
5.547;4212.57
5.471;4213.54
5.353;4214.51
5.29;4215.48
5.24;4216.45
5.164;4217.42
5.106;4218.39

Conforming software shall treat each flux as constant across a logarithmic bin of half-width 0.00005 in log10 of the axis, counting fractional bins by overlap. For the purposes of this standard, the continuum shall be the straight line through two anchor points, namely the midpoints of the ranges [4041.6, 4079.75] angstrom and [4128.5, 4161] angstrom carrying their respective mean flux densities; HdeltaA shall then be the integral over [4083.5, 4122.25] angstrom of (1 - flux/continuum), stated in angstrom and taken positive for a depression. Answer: 3.5 angstrom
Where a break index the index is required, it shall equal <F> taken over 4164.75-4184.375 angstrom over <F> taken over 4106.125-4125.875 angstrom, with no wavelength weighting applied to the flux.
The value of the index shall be 1.03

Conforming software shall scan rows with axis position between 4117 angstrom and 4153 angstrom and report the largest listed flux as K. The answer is 6.118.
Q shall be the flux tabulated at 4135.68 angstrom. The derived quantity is 5.714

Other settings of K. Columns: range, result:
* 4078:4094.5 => 5.538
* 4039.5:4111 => 6.165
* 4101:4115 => 5.725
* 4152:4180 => 5.535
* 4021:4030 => 5.487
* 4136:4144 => 5.891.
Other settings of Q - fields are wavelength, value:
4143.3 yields 4.851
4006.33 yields 5.271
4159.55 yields 5.284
